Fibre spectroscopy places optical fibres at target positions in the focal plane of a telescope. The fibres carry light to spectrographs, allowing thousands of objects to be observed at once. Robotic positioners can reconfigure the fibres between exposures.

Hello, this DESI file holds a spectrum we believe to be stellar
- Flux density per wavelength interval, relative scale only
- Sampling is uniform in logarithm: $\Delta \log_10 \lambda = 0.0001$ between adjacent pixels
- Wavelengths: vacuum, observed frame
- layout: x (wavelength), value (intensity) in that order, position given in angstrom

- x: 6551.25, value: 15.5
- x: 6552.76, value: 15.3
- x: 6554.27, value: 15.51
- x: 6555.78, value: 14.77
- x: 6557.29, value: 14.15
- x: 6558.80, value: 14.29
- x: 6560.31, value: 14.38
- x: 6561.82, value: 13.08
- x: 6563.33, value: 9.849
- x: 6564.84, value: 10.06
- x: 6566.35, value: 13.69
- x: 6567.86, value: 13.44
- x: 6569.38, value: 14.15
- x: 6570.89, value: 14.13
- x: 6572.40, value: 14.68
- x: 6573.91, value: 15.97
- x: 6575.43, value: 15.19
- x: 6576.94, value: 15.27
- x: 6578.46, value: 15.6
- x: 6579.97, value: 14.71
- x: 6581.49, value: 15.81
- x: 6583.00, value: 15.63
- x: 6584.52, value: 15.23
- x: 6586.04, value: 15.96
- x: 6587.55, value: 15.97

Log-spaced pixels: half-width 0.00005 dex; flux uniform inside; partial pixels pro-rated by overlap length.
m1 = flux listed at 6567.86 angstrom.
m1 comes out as 13.44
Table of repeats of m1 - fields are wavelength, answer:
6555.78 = 14.77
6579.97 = 14.71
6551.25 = 15.5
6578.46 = 15.6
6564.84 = 10.06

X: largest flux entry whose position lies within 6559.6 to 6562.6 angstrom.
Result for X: 14.38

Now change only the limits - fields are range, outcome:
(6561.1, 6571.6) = 14.15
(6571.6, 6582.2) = 15.97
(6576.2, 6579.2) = 15.6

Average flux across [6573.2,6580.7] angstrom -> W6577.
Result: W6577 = 15.3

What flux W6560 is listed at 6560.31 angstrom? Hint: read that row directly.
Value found 14.38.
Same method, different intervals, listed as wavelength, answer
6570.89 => 14.13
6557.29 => 14.15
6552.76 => 15.3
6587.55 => 15.97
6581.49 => 15.81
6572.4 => 14.68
